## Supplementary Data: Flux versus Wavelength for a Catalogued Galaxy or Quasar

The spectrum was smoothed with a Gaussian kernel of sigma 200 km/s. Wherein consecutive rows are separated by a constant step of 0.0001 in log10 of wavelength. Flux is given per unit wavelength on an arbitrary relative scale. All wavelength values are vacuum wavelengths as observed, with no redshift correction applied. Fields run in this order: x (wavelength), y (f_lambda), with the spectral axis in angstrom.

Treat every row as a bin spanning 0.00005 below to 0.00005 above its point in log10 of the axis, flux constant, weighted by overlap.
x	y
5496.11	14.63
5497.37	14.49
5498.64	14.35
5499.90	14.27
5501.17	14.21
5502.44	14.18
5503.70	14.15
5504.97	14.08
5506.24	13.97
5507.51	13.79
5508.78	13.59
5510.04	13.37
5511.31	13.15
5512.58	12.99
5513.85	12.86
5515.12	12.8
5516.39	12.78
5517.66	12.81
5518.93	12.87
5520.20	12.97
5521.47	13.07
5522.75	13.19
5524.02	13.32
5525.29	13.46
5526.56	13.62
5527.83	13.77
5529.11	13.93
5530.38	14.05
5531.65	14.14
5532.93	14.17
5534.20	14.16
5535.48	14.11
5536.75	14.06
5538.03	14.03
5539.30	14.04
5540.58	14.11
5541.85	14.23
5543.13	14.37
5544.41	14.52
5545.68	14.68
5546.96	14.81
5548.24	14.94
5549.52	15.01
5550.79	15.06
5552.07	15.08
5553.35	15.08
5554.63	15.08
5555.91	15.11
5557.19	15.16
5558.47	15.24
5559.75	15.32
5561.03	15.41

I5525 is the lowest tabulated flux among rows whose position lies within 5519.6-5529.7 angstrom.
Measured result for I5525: 12.97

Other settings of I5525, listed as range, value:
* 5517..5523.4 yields 12.81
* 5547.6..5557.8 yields 14.94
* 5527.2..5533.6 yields 13.77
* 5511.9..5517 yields 12.78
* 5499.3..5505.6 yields 14.08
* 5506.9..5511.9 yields 13.15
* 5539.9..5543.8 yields 14.11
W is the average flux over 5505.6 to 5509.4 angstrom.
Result 13.8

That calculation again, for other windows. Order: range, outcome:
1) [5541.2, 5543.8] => 14.3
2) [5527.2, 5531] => 13.9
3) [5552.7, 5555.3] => 15.1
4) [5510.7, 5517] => 12.9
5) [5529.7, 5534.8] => 14.1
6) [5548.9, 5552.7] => 15.1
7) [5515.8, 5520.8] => 12.9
